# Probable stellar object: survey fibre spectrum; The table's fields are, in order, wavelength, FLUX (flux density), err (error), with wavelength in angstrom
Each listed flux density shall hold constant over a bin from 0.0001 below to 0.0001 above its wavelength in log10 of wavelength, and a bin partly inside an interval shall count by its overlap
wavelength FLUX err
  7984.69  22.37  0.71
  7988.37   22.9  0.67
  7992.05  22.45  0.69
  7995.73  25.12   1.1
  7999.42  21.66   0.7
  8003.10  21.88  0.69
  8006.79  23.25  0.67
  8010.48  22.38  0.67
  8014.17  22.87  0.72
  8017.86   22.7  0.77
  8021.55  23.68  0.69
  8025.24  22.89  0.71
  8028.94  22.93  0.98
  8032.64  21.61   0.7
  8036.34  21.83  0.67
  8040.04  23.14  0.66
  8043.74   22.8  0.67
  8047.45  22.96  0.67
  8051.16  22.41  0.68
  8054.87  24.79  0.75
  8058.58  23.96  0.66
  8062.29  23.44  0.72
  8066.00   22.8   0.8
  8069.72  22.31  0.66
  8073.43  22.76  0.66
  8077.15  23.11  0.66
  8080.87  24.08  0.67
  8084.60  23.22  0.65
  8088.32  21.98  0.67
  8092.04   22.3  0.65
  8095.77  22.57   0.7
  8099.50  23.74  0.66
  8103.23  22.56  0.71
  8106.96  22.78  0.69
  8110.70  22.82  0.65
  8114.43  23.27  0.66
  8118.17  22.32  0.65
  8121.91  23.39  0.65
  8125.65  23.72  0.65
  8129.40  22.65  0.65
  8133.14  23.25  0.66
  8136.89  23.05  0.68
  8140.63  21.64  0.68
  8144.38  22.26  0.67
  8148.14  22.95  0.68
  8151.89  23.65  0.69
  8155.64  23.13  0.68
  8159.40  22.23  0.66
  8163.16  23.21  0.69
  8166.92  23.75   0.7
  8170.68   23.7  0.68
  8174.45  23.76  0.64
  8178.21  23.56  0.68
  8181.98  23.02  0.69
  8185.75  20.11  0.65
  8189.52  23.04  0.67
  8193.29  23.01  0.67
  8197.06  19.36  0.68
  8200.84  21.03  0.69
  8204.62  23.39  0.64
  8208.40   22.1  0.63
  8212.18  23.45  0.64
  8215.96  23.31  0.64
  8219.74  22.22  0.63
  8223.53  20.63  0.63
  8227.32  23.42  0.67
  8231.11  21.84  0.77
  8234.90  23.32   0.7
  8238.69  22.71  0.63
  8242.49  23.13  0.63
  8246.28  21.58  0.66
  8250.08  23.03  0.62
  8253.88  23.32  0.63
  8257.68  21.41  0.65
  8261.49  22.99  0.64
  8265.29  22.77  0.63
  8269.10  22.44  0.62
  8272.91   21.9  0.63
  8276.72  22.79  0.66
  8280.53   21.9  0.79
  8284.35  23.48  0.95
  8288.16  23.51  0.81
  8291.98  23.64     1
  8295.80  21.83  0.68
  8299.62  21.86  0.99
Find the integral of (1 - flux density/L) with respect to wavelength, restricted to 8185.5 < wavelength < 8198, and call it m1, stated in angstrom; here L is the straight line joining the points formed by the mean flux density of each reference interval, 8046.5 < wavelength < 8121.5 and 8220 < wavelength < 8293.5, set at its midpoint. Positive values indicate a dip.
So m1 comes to 0.6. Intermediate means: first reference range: 23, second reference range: 22.6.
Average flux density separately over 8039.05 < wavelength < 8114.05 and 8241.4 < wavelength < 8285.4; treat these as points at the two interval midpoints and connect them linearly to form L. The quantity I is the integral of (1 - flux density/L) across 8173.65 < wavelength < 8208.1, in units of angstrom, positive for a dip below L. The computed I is 0.8 angstrom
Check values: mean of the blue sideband 23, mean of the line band 22.2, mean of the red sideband 22.5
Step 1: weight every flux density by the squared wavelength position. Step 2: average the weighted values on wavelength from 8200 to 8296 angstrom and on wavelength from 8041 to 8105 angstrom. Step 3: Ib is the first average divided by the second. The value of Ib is 1.02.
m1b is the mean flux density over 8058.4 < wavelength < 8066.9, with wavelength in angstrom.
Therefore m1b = 23.4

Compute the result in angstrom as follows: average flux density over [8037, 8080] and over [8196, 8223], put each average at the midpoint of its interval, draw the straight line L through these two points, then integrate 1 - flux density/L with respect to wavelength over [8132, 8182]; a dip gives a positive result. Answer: -1.4 angstrom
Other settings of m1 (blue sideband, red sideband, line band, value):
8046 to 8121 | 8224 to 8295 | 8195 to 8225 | 1.1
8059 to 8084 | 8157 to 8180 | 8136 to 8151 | 0.5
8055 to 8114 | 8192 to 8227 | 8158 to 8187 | -0.8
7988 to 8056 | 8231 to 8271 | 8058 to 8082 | -0.4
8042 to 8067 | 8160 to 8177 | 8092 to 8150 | 1.4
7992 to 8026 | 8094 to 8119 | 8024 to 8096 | 0.0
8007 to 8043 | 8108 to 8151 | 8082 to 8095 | 0.1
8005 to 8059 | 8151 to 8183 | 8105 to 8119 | 0.2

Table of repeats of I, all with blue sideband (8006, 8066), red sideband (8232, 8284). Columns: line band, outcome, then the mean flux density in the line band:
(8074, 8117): -0.13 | 22.9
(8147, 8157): -0.22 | 23.3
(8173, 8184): -0.33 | 23.4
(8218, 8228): 0.31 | 21.9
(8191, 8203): 0.76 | 21.2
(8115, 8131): -0.16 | 23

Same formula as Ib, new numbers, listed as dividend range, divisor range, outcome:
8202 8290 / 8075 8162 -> 1.02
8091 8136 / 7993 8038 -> 1.03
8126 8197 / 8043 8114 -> 1.01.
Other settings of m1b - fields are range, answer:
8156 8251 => 22.6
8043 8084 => 23.2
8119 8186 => 23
